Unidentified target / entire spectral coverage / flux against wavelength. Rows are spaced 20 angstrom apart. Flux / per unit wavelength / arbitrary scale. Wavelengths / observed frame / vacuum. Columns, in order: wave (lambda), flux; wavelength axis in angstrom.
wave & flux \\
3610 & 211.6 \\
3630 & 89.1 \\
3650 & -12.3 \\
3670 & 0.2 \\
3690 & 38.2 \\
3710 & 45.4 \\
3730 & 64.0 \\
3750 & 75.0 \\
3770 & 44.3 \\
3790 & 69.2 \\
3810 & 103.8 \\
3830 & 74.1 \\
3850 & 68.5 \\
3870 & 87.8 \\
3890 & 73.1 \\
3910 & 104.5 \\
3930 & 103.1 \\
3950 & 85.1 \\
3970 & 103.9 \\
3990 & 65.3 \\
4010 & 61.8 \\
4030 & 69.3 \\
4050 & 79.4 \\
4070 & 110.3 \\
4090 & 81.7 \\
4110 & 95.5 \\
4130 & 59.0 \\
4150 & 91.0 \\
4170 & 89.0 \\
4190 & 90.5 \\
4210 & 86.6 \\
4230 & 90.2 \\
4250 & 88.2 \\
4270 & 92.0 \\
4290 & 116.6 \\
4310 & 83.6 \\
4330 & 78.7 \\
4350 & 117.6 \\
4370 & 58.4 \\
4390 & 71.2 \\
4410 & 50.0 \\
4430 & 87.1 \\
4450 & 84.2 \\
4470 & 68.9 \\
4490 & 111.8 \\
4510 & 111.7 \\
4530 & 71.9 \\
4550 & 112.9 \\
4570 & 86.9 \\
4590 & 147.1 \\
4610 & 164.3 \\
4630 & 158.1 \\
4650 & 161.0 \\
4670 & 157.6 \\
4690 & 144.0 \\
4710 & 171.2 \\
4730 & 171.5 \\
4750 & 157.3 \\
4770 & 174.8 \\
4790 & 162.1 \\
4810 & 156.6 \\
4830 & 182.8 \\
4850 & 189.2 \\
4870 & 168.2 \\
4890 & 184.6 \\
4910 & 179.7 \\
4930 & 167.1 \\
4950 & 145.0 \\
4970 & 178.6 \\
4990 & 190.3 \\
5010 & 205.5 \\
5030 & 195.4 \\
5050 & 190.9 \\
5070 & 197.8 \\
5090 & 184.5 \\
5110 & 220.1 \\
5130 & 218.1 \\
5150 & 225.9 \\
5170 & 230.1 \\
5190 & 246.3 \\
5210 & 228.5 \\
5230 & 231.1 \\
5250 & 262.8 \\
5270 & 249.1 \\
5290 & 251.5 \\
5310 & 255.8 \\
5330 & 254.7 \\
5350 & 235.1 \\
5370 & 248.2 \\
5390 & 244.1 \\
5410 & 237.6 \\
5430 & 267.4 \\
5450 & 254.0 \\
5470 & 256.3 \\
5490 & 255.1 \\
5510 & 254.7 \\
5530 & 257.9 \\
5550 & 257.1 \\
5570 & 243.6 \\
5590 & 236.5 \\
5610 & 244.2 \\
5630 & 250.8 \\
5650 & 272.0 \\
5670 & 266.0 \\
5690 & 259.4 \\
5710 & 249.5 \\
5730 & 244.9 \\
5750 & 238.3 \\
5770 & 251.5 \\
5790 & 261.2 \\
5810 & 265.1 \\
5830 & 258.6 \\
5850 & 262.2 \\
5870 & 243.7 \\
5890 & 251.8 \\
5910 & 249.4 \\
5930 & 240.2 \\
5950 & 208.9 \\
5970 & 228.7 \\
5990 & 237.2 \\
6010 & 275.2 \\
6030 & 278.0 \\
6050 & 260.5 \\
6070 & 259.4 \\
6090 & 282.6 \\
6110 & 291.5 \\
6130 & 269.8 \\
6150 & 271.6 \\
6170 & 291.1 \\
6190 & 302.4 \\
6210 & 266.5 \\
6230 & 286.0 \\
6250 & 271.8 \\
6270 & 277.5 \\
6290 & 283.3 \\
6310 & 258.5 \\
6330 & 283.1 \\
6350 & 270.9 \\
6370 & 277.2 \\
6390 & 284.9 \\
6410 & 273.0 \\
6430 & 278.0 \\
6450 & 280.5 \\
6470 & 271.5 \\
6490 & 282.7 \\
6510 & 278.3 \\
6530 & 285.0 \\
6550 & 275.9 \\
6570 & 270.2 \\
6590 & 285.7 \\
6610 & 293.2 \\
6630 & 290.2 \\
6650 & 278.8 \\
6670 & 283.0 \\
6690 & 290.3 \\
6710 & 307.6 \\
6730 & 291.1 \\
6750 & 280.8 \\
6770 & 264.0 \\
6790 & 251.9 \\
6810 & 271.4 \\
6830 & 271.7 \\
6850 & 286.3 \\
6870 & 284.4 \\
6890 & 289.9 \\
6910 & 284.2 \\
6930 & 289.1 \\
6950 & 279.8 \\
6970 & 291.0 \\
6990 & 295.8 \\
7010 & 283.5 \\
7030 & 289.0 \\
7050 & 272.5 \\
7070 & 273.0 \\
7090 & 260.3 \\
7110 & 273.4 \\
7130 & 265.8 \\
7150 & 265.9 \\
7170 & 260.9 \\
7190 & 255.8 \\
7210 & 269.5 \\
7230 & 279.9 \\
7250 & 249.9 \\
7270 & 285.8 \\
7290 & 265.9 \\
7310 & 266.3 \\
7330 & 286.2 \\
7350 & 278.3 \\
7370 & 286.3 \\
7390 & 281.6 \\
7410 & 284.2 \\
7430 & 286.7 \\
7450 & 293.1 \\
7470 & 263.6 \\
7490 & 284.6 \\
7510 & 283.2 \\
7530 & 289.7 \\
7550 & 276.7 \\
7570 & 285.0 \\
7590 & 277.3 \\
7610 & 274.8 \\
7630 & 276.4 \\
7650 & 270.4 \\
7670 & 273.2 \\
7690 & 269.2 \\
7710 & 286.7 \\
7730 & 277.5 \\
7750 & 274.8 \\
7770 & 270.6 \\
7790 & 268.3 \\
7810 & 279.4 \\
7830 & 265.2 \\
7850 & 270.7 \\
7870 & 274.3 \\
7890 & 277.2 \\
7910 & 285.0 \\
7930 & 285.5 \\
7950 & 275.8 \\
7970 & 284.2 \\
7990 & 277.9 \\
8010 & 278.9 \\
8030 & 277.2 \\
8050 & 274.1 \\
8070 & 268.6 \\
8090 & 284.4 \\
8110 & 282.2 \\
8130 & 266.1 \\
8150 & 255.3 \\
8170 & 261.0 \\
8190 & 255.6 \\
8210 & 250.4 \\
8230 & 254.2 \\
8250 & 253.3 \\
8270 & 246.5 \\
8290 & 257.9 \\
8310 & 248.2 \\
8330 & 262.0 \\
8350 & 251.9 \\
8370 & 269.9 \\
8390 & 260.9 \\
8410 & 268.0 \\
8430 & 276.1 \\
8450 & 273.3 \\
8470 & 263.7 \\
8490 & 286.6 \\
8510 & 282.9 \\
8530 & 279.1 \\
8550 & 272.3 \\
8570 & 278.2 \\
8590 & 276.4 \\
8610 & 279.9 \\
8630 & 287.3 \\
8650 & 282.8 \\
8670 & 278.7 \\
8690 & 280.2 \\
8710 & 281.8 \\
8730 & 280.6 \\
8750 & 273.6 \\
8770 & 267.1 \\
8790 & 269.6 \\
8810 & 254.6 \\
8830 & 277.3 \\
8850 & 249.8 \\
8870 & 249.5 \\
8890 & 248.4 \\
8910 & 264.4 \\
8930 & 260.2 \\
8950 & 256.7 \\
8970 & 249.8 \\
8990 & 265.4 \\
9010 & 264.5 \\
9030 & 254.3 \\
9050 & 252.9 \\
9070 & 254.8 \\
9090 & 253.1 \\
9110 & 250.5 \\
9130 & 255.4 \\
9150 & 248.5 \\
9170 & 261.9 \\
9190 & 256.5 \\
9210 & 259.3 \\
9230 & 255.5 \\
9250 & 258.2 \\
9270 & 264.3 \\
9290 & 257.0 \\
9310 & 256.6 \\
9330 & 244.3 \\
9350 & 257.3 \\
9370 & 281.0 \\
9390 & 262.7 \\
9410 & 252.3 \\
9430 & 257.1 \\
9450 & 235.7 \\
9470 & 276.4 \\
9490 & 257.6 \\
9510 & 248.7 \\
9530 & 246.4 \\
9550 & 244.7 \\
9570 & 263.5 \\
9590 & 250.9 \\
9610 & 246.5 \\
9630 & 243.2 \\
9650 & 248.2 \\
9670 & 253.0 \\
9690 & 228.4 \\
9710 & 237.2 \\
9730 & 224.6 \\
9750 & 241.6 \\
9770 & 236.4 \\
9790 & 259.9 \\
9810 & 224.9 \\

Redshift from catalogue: 0.15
